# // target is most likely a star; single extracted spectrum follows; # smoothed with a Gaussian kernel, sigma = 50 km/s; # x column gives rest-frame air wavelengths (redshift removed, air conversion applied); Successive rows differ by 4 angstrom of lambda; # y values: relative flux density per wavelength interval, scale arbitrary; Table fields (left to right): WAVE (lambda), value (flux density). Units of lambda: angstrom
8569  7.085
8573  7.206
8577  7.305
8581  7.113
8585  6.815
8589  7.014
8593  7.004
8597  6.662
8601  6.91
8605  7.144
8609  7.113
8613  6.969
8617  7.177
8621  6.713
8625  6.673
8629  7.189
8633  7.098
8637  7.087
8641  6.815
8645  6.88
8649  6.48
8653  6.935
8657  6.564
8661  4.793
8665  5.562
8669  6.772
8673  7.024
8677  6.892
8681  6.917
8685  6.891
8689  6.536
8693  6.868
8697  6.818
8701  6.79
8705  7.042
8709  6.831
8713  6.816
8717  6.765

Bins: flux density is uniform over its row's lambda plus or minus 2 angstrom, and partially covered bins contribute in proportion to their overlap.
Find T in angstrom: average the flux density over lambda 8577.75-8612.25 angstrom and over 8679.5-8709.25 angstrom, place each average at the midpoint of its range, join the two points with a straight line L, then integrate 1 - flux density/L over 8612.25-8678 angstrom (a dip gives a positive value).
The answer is 2.2 angstrom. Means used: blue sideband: 6.98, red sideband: 6.84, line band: 6.68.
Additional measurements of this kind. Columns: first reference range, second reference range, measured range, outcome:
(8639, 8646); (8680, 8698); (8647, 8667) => 2.2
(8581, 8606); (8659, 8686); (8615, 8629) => -0.3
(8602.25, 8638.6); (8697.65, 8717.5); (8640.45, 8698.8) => 2.9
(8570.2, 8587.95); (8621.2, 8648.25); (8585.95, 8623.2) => 0.3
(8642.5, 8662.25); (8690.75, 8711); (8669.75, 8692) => -0.6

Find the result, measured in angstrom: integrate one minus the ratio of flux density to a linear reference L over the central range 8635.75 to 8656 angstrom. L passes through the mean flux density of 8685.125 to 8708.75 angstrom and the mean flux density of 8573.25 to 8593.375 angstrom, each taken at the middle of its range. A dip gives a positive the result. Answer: 0.3 angstrom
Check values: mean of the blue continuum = 7.07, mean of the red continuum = 6.82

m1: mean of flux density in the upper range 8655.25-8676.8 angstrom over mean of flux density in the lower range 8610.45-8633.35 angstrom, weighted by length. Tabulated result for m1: 0.89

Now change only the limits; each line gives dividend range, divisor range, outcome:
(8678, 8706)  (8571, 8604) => 0.97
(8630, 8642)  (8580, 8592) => 1.01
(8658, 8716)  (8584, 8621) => 0.95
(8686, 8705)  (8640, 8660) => 1.02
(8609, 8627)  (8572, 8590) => 0.97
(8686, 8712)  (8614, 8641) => 0.98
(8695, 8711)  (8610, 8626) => 0.99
